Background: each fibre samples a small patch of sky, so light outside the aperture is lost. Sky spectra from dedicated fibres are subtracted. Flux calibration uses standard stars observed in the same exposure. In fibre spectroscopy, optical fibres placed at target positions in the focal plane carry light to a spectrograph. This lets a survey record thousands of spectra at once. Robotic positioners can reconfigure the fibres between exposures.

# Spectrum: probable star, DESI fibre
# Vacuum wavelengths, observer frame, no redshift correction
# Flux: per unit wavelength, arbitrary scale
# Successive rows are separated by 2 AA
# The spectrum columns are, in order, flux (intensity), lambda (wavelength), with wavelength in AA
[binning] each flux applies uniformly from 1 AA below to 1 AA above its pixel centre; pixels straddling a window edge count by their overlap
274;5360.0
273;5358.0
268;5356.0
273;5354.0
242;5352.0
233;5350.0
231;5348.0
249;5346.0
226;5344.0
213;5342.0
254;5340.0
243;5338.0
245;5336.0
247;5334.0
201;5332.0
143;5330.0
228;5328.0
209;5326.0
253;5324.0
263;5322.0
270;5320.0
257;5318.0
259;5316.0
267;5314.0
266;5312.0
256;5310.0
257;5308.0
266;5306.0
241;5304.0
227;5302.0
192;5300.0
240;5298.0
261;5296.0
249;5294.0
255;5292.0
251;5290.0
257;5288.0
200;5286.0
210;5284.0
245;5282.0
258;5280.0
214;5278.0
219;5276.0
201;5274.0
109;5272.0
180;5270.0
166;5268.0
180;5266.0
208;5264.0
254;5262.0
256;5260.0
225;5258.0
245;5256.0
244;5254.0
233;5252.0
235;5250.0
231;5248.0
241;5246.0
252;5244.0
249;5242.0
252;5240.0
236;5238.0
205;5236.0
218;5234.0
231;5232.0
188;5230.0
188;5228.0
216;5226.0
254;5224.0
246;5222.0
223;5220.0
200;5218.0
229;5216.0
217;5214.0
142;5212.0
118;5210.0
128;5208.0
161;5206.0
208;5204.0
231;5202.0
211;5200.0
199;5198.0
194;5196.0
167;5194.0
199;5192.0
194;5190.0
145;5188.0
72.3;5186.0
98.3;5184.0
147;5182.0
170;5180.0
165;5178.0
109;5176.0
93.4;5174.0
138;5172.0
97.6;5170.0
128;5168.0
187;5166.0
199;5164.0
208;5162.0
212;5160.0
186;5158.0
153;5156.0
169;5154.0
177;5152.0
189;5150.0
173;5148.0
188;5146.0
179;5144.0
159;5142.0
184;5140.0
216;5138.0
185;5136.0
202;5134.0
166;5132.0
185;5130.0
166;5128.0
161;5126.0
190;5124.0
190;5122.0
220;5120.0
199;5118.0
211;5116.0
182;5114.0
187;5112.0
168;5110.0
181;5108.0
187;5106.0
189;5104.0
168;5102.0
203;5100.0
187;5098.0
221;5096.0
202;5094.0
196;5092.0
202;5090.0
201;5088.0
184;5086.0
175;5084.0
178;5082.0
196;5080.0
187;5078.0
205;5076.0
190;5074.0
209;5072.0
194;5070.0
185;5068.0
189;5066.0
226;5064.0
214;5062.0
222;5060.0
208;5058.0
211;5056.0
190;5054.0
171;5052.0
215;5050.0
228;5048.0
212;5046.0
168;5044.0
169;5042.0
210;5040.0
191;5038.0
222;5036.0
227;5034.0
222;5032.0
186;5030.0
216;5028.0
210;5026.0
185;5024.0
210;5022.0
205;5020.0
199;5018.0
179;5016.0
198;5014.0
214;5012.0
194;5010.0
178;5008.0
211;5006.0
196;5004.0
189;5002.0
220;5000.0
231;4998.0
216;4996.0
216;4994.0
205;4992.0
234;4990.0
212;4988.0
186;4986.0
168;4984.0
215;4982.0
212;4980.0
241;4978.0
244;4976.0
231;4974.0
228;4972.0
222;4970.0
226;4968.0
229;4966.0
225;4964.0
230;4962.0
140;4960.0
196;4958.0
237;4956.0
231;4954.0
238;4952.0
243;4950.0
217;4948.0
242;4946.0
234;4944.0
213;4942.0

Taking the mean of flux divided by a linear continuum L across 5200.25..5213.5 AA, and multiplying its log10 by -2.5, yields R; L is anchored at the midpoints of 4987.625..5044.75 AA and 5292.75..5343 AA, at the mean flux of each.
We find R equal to 0.32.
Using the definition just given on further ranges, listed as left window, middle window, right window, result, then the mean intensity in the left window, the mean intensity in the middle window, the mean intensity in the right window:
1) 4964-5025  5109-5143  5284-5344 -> 0.19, 210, 187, 240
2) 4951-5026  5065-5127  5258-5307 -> 0.13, 211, 192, 223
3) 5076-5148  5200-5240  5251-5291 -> 0.03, 188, 204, 218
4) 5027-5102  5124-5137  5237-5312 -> 0.17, 200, 178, 230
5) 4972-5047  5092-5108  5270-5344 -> 0.11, 206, 193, 233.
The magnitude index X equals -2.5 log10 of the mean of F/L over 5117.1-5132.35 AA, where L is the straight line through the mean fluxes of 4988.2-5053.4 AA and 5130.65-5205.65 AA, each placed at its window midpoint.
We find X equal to -0.03 mag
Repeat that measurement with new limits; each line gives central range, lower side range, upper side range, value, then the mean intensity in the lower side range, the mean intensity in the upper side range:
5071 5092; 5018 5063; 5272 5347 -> 0.09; 204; 236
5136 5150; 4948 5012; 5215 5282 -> 0.19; 214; 221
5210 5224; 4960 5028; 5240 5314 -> 0.10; 210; 231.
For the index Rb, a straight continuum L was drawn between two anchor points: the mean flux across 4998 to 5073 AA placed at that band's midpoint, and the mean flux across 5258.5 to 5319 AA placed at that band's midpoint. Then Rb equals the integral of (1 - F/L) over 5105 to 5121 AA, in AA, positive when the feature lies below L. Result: 1.44 AA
